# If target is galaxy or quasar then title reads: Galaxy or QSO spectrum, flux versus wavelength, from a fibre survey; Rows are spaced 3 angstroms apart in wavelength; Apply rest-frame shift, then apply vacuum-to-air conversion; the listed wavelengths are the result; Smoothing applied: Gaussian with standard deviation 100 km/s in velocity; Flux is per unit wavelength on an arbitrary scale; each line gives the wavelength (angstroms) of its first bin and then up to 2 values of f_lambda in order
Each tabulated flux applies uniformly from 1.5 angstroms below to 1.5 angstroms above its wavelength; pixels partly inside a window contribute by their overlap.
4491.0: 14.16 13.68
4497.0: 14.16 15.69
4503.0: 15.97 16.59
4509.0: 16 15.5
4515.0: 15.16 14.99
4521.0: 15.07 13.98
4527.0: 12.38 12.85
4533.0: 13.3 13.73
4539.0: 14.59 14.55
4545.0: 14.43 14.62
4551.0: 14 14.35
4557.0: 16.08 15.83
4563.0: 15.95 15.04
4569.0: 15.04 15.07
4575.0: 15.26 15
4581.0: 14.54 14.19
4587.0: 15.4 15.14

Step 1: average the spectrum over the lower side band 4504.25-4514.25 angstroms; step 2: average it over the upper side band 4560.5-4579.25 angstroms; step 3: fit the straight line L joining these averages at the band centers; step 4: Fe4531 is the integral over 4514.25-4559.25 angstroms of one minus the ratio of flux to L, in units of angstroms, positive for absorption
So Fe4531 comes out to 3.9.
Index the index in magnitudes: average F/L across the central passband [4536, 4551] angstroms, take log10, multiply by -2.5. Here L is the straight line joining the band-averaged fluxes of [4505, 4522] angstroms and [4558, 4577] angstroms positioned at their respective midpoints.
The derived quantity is 0.08 mag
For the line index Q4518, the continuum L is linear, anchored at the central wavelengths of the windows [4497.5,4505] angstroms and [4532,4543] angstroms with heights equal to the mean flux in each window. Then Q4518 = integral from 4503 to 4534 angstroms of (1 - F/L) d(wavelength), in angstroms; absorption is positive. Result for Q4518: 0.5 angstroms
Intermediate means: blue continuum 15.7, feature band 14.7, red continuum 14.1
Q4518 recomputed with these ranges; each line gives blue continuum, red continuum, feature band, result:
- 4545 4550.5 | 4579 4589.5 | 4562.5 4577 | -0.6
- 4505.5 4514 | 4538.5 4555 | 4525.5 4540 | 1.6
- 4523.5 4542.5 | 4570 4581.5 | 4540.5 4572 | -1.4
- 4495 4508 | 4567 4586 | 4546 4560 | 0.2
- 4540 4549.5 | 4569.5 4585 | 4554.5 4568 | -0.8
